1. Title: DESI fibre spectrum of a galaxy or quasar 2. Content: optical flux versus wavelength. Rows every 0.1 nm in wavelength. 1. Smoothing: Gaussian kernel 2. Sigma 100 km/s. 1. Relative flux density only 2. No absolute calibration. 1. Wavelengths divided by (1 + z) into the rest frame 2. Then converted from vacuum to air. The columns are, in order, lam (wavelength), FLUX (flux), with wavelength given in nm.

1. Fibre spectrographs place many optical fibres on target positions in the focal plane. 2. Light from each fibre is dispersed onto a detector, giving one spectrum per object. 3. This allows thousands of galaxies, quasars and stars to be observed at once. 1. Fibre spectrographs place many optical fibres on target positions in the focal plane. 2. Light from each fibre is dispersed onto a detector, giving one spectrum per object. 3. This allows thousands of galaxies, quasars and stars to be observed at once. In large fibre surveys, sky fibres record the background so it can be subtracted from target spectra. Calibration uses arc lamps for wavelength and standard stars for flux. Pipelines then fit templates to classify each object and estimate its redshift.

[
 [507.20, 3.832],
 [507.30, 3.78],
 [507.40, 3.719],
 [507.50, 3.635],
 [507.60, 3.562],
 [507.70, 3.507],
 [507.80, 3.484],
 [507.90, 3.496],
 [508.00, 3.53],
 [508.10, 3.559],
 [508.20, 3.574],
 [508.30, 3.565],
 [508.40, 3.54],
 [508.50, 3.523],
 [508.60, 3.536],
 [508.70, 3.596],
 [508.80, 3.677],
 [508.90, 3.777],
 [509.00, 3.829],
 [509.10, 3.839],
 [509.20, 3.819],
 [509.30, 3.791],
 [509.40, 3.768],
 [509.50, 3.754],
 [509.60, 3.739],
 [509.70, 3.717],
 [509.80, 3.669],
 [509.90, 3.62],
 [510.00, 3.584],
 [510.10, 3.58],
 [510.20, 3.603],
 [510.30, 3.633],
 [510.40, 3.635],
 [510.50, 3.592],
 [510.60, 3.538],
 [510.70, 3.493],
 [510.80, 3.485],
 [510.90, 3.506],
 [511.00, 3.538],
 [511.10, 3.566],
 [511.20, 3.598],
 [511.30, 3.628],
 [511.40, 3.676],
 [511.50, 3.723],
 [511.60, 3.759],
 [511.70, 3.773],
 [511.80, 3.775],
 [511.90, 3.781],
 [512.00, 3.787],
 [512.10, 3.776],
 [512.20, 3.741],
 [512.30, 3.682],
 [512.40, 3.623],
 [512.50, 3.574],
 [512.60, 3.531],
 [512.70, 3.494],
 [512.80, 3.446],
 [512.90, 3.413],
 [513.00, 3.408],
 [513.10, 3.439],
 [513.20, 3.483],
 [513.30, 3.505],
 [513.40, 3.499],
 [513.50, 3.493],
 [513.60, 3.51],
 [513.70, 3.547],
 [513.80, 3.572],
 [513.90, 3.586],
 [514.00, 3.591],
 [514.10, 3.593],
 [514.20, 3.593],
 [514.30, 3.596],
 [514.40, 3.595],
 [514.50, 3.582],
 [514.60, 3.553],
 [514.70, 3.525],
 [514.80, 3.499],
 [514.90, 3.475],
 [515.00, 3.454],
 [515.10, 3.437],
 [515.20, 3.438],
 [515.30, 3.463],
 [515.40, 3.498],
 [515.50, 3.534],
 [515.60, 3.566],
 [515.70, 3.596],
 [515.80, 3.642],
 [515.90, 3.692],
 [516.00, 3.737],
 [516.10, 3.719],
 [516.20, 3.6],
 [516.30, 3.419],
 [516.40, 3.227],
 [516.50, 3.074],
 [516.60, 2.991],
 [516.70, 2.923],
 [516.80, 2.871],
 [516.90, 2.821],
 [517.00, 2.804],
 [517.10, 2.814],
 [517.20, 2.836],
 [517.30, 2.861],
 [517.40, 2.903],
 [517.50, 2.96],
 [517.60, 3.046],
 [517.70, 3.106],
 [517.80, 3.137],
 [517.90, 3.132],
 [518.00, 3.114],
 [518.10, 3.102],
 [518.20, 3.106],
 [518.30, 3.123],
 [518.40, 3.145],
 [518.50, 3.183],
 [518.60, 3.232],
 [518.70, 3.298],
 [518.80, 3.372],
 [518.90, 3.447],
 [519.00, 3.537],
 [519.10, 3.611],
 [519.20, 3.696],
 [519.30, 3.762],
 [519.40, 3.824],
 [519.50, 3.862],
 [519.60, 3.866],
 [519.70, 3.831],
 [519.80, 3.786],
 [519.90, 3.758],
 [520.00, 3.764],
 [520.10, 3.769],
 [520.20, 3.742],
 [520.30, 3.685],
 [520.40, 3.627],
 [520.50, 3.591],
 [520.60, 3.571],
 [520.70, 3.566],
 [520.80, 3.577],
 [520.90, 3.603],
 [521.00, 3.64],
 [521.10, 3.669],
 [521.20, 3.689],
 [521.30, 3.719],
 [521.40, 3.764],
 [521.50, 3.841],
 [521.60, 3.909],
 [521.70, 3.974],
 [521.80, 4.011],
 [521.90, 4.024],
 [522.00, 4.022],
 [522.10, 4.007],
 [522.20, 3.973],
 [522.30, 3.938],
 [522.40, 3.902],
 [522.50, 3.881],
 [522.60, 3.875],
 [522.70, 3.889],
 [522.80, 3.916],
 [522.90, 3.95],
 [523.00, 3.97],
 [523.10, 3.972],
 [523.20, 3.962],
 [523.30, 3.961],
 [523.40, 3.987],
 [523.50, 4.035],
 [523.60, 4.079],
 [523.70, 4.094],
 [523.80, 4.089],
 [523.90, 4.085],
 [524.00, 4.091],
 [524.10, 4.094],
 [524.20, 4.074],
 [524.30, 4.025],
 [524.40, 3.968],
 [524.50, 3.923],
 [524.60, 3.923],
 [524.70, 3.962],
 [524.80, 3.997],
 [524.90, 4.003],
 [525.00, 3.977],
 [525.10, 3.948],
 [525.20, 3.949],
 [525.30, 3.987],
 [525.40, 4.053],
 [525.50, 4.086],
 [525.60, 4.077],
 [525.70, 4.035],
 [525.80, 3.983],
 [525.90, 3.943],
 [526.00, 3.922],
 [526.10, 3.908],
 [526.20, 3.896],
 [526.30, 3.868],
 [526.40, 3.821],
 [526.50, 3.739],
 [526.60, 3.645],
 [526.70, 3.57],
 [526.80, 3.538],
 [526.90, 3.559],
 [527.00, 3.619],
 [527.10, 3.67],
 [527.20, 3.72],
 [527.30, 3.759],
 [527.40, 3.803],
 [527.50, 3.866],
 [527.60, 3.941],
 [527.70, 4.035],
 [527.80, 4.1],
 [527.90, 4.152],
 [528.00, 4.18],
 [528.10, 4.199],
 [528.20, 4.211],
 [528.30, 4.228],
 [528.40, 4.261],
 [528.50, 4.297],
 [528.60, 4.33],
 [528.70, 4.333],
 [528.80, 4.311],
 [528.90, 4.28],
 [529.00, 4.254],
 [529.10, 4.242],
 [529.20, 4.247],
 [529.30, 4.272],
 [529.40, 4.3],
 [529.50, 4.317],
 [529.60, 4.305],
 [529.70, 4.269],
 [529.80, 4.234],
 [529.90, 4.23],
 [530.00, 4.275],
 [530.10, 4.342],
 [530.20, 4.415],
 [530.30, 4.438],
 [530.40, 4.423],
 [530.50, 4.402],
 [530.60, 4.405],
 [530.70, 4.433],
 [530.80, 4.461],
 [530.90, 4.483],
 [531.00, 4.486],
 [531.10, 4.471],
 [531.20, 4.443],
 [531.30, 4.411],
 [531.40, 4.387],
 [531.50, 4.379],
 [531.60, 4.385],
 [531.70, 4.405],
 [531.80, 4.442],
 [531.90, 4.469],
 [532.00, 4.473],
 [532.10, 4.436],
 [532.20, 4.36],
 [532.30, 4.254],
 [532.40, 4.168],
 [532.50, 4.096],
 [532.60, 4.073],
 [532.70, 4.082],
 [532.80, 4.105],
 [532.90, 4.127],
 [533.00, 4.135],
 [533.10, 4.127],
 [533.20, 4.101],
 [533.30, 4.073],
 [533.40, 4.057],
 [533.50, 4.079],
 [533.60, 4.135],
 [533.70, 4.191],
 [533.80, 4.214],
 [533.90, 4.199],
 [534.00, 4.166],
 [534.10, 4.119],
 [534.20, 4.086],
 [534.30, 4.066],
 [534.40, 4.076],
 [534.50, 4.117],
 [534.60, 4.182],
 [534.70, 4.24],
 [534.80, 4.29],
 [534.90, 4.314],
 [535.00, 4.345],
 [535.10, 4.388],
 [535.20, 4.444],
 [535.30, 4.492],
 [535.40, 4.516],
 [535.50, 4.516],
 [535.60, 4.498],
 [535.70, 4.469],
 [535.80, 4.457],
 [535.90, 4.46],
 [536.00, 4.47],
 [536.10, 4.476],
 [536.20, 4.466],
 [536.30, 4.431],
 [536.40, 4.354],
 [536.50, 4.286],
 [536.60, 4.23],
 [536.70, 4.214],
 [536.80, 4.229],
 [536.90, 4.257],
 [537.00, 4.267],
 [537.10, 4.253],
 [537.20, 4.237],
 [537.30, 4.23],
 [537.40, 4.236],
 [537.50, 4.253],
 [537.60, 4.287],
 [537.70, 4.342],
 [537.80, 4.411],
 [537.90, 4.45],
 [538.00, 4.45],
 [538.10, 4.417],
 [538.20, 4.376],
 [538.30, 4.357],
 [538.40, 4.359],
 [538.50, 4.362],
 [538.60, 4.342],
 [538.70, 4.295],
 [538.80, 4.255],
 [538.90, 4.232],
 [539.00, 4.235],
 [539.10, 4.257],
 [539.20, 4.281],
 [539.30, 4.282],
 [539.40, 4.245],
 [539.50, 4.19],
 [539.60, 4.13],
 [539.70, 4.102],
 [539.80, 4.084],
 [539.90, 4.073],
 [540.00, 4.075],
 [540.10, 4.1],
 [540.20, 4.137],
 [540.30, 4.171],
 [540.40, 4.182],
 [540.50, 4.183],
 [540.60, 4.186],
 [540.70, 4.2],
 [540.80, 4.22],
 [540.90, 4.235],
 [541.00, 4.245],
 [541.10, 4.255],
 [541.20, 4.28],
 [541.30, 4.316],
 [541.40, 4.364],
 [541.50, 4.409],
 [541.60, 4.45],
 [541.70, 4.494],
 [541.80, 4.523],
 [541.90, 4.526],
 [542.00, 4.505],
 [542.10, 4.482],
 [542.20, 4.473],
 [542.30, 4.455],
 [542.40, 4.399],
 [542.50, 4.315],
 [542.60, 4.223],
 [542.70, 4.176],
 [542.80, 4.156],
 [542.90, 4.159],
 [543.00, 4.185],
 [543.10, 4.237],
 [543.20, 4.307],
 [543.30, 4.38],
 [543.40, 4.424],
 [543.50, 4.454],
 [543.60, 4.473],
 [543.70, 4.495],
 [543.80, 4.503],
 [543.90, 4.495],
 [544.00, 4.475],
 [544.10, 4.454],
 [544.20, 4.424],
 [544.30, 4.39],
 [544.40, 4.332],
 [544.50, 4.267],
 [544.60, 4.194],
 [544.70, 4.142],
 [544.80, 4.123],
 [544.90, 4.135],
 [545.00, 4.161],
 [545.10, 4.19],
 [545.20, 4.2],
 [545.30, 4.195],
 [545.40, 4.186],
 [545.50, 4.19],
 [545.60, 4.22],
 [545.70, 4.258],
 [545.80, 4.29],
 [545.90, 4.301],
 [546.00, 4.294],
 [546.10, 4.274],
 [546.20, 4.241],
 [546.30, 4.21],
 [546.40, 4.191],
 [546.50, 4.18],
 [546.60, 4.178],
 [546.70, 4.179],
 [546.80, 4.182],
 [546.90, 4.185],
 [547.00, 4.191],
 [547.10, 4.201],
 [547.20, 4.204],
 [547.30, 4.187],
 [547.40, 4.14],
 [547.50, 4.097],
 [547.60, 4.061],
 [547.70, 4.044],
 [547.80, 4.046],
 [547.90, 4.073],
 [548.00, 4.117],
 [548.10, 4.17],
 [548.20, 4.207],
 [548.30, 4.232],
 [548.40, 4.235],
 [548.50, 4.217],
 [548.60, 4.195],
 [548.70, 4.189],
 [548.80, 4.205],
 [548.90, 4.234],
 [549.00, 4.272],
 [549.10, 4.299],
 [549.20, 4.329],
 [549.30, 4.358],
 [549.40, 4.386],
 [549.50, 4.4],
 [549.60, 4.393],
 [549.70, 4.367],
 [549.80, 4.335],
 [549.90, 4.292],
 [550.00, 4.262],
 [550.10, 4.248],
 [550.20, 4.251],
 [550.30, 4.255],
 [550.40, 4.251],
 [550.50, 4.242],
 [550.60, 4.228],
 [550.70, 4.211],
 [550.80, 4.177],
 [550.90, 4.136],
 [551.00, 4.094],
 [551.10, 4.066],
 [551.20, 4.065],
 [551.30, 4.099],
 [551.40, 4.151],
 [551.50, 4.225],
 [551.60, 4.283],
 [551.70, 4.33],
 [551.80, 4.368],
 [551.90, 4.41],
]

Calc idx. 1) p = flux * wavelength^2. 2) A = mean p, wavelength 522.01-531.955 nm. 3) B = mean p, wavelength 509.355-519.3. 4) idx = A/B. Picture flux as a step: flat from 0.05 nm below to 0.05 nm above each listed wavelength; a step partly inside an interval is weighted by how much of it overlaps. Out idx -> 1.25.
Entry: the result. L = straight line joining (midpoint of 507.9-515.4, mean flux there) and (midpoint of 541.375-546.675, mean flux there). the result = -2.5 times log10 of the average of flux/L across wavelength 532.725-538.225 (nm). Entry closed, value -0.04 mag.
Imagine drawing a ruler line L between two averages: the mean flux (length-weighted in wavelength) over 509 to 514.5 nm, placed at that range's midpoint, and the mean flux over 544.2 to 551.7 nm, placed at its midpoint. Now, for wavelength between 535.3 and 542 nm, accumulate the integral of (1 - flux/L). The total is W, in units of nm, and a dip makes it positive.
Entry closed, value -0.41 nm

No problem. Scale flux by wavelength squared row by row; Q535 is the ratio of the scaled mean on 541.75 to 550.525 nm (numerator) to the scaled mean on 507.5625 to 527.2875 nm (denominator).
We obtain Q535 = 1.31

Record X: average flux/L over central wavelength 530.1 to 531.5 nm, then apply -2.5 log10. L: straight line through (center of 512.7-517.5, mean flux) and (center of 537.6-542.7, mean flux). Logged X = -0.12 mag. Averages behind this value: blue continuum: 3.39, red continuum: 4.3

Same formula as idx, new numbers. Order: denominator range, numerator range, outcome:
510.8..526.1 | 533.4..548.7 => 1.28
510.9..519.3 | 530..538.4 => 1.36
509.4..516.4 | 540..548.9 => 1.34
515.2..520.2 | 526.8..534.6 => 1.32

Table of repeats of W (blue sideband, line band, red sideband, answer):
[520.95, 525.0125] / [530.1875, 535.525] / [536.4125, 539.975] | -0.17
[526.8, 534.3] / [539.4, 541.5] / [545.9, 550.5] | 0.01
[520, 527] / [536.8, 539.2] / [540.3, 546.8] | -0.07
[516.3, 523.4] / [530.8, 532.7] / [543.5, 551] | -0.26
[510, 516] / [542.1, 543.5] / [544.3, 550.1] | -0.06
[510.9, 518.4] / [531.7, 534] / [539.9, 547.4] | -0.14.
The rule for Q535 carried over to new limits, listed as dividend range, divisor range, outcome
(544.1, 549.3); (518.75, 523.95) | 1.21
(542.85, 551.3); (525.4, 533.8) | 1.09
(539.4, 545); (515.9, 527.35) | 1.26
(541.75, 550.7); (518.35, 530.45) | 1.18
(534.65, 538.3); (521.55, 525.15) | 1.15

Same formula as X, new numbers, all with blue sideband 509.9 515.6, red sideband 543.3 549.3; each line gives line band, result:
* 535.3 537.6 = -0.08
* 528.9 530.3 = -0.10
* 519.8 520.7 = 0.01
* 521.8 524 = -0.06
